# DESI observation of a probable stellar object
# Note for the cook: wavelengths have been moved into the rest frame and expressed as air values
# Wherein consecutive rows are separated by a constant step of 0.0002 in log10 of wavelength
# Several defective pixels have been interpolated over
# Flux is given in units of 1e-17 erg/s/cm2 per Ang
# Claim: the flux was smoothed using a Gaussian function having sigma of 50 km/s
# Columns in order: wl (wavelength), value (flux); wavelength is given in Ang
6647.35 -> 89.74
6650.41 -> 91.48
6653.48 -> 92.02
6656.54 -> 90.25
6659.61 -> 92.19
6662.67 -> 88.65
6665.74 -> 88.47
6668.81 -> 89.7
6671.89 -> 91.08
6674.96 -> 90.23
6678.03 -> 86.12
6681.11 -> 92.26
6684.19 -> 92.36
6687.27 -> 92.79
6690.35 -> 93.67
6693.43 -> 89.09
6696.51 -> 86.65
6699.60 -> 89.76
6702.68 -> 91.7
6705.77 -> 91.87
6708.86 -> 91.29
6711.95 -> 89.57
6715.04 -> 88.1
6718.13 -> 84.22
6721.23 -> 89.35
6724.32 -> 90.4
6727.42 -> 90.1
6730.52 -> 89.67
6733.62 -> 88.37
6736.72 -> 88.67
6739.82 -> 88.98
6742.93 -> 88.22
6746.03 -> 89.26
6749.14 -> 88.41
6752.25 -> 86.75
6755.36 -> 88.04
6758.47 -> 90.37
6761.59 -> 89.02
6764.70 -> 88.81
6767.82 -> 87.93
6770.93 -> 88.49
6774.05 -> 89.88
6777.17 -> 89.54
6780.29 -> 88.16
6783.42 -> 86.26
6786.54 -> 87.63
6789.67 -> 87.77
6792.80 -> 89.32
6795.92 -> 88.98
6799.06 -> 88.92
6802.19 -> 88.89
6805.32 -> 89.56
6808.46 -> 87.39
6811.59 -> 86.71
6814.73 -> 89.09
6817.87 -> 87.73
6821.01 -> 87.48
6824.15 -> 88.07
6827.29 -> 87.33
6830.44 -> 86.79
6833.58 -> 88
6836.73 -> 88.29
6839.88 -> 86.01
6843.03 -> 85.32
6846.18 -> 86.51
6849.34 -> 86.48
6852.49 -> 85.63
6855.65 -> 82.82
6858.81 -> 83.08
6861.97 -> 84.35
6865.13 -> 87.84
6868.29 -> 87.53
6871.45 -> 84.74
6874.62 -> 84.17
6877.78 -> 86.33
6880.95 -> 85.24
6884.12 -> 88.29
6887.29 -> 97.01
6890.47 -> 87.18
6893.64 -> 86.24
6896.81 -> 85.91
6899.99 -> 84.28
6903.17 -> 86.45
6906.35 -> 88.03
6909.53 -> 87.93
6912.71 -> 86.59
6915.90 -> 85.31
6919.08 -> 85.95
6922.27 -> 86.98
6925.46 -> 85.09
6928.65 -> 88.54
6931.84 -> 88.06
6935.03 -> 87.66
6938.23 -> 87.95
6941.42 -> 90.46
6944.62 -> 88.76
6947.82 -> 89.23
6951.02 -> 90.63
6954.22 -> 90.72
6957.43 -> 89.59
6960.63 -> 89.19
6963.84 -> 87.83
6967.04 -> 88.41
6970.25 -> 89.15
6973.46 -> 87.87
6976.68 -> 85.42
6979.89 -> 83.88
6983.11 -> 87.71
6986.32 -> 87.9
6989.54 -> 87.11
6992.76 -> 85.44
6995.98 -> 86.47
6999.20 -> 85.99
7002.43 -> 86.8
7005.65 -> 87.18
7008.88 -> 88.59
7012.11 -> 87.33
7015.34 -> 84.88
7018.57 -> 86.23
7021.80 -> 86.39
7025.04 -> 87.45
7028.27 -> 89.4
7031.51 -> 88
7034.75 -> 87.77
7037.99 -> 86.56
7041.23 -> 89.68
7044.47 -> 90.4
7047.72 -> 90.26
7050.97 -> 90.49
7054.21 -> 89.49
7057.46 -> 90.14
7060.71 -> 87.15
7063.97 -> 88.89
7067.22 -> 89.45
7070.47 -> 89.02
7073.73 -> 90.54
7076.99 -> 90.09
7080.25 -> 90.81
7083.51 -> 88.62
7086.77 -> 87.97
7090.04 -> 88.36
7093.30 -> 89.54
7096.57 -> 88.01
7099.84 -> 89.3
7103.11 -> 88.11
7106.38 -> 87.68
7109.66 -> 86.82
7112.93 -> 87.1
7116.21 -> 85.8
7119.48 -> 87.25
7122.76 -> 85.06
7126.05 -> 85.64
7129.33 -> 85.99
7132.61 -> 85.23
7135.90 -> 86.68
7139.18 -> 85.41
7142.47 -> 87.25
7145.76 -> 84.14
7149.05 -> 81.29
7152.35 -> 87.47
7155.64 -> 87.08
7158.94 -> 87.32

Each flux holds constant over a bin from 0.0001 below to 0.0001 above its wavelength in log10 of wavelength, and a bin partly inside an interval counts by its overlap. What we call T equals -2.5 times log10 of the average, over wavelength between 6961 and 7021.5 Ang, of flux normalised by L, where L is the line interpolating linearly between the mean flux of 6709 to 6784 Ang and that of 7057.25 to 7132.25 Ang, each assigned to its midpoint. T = 0.02 mag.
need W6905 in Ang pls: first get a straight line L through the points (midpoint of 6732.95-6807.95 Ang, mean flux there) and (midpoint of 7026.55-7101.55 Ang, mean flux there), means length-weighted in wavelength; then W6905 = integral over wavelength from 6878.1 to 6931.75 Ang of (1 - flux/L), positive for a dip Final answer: 1.0 Ang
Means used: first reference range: 88.6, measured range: 87.2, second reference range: 89.1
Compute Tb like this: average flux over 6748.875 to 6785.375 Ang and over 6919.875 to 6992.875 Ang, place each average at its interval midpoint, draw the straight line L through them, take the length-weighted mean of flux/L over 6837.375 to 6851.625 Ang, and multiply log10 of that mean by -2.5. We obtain 0.03 mag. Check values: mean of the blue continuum 88.5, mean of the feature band 86.2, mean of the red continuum 88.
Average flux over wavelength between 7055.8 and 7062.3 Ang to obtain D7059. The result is 88.7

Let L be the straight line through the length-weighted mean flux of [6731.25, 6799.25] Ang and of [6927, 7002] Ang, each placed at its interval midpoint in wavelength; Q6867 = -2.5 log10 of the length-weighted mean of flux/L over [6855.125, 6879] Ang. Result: 0.04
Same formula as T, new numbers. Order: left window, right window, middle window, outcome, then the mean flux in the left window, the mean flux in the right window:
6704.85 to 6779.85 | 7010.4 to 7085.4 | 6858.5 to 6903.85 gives 0.03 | 88.9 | 88.7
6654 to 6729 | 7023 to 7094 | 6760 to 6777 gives 0.01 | 90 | 89.1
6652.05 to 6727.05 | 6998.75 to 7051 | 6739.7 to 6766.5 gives 0.01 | 90.1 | 87.8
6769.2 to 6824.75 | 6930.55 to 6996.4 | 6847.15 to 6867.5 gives 0.04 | 88.3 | 88.1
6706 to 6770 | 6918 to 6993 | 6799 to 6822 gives 0.00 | 88.8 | 87.9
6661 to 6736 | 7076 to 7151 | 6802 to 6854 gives 0.02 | 89.8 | 87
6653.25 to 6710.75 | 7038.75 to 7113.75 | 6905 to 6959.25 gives 0.02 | 90.5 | 89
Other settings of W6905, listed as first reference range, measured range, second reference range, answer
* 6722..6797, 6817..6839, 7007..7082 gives 0.27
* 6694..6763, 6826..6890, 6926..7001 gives 1.33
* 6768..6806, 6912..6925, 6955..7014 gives 0.25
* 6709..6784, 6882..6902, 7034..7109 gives 0.18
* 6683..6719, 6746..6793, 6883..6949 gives 0.51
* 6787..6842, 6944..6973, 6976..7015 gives -0.78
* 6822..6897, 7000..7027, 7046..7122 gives 0.37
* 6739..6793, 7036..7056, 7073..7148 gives -0.43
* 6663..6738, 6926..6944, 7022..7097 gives 0.19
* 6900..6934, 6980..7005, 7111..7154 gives -0.06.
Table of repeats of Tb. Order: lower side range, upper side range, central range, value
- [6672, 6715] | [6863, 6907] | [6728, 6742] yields 0.01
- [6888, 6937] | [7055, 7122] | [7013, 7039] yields 0.01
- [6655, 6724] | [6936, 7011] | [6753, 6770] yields 0.01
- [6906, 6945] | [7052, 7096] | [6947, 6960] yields -0.03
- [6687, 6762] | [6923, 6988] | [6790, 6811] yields 0.00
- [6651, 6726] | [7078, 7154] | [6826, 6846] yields 0.03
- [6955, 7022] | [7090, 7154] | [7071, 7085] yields -0.04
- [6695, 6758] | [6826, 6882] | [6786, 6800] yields -0.01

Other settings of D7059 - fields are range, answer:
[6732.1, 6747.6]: 88.7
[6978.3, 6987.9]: 86.5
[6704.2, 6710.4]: 91.5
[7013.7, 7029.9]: 86.9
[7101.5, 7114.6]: 87.4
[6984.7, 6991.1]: 87.6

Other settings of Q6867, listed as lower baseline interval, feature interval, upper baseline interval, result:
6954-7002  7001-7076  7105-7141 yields -0.018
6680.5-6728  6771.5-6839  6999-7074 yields 0.017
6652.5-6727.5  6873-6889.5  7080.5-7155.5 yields 0.006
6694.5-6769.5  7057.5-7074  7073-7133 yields -0.013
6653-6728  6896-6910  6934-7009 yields 0.025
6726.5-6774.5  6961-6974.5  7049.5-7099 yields 0.008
